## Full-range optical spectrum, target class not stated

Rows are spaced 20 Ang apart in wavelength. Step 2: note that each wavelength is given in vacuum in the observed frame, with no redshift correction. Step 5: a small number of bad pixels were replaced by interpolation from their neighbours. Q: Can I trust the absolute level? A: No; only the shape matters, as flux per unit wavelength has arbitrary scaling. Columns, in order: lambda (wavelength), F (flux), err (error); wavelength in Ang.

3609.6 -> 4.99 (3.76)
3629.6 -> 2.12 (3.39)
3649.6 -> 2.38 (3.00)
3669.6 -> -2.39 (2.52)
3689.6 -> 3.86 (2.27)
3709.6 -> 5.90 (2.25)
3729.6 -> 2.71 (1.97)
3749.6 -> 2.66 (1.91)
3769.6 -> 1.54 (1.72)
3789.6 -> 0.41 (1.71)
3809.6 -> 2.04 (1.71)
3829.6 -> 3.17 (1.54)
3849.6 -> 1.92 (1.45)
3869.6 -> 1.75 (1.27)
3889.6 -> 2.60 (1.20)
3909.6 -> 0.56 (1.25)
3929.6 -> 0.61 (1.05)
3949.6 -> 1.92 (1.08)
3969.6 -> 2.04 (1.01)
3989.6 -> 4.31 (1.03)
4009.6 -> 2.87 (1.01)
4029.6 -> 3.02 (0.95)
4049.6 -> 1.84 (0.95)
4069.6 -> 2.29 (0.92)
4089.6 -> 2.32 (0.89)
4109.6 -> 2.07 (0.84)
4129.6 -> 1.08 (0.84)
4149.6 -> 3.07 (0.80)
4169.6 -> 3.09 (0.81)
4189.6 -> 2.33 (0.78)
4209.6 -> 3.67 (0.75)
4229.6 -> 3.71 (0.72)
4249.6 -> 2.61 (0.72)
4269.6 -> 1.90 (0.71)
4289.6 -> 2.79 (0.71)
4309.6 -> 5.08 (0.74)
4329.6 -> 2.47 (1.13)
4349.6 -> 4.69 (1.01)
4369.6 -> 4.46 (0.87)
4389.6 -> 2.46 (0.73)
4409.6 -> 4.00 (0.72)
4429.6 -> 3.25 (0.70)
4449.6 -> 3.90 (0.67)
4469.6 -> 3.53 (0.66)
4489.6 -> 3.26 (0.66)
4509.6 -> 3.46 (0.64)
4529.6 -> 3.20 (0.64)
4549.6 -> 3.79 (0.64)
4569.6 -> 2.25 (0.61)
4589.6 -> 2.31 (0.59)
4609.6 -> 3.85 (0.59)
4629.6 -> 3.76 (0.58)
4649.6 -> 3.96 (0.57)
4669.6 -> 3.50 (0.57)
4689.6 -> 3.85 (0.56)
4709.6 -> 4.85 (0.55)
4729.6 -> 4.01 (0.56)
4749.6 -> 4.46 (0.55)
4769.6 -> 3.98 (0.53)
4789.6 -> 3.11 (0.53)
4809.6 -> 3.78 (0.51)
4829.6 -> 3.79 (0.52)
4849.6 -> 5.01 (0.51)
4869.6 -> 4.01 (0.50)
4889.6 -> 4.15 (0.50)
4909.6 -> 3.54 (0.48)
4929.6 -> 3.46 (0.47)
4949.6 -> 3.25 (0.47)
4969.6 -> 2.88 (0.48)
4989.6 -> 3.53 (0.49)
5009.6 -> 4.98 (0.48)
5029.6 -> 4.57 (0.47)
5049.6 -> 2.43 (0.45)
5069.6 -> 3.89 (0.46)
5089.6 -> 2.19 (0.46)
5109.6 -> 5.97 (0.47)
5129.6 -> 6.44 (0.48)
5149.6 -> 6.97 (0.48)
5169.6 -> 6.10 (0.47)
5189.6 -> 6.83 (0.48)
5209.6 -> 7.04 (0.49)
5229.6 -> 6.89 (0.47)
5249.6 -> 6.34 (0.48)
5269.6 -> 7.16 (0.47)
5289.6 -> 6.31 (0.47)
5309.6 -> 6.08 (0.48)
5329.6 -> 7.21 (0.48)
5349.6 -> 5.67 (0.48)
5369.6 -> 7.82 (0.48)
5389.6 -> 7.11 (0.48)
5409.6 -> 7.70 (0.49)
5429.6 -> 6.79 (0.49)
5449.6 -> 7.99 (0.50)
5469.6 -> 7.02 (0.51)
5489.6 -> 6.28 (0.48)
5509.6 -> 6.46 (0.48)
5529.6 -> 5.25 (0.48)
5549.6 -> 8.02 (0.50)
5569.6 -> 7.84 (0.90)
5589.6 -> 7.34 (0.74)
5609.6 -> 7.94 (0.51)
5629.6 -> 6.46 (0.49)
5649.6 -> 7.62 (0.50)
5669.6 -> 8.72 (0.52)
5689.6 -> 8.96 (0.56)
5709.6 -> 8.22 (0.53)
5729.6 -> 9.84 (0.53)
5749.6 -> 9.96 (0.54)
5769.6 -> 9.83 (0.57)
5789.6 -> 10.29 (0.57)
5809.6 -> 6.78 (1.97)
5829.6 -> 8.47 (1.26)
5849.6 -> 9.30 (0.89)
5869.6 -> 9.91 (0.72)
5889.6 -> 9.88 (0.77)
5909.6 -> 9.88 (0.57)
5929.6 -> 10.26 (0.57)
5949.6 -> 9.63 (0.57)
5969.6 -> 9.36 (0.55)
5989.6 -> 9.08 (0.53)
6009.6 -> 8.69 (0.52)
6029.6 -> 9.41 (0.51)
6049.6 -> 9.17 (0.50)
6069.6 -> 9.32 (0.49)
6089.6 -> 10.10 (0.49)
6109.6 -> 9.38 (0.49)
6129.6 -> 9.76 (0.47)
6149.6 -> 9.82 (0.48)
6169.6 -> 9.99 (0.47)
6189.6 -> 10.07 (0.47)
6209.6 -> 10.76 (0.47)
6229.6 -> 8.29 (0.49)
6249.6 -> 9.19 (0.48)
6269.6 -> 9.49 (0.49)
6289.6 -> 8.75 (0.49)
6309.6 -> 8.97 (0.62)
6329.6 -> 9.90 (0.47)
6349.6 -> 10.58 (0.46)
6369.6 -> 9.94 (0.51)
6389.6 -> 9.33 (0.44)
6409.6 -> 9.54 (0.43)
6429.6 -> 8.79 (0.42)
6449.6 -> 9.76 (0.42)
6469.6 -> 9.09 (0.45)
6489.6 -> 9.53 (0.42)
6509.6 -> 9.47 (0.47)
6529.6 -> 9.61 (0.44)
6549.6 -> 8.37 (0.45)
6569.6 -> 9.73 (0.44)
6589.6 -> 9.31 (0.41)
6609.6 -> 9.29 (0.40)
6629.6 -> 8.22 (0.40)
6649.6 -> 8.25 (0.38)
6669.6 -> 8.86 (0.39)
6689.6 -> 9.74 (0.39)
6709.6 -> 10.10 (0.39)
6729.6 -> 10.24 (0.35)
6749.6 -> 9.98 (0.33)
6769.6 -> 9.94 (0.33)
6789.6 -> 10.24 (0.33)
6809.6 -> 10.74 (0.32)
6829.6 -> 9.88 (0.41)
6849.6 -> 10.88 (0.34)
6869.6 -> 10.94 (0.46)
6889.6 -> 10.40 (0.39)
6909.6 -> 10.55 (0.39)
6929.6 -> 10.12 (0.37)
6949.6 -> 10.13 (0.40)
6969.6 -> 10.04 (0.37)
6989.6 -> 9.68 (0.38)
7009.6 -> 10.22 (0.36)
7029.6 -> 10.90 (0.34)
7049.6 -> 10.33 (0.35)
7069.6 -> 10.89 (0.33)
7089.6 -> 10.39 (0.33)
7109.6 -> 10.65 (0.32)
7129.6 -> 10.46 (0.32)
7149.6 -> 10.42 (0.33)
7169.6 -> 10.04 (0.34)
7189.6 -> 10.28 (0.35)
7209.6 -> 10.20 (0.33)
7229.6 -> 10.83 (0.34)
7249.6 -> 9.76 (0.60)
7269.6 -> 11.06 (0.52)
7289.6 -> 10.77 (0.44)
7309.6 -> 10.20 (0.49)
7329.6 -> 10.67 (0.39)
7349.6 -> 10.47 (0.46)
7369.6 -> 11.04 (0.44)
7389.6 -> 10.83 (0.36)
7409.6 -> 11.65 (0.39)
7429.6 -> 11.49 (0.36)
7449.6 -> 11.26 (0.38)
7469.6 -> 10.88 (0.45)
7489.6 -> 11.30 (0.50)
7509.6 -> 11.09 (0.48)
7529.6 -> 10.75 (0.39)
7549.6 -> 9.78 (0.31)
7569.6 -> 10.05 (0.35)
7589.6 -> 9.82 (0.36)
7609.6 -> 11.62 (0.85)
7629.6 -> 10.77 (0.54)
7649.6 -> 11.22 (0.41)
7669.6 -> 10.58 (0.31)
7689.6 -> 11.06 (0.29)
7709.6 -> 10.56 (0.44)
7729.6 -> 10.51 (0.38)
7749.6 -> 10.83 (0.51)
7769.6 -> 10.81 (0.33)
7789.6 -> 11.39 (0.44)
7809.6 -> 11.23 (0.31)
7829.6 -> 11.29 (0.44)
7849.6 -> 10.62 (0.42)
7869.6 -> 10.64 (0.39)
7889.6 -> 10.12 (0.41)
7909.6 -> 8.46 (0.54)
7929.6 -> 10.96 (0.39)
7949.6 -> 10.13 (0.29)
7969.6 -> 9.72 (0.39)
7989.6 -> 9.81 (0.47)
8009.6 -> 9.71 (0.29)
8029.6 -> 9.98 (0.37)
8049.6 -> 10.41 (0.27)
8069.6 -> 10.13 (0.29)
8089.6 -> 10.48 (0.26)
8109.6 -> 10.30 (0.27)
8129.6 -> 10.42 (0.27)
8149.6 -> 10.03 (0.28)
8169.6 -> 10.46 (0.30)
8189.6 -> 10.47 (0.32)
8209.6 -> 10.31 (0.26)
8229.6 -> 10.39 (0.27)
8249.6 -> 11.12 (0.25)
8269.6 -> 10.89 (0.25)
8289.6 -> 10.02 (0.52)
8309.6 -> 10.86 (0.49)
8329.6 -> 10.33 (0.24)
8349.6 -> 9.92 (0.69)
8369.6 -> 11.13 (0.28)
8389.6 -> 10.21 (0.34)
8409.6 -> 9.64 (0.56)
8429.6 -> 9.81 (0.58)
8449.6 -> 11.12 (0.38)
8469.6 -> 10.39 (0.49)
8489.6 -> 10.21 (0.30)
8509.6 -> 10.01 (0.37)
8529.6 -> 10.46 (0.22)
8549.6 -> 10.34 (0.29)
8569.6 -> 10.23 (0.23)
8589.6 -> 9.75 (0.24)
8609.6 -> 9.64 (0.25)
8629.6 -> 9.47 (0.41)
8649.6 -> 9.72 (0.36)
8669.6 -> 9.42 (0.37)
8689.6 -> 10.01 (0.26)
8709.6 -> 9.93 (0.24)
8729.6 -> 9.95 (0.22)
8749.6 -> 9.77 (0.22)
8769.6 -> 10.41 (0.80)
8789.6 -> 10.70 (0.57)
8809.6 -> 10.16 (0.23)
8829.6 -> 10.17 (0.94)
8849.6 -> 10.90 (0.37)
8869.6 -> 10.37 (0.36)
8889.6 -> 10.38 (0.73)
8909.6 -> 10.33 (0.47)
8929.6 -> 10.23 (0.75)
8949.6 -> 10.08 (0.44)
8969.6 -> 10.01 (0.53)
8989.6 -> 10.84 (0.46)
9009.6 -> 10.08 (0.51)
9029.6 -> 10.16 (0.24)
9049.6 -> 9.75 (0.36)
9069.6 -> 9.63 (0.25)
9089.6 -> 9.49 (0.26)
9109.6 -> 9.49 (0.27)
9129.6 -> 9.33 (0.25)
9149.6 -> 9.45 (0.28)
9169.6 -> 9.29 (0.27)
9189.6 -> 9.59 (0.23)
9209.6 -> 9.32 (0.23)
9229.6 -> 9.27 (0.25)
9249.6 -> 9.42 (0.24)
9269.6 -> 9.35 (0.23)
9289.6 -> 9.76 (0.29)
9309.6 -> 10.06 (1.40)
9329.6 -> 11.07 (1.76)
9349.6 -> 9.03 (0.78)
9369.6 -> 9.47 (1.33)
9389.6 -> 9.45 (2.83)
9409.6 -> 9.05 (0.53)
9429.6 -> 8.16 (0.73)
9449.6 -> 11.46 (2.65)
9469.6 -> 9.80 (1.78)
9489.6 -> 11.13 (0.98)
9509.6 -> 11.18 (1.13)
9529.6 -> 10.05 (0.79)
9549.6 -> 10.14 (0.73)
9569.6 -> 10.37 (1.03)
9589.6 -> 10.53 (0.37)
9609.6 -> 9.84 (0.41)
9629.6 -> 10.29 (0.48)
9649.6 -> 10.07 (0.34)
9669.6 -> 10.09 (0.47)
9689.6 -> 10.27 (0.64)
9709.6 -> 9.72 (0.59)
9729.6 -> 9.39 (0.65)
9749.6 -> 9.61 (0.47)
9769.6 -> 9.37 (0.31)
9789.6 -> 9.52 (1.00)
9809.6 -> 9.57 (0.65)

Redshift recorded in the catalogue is 0.28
